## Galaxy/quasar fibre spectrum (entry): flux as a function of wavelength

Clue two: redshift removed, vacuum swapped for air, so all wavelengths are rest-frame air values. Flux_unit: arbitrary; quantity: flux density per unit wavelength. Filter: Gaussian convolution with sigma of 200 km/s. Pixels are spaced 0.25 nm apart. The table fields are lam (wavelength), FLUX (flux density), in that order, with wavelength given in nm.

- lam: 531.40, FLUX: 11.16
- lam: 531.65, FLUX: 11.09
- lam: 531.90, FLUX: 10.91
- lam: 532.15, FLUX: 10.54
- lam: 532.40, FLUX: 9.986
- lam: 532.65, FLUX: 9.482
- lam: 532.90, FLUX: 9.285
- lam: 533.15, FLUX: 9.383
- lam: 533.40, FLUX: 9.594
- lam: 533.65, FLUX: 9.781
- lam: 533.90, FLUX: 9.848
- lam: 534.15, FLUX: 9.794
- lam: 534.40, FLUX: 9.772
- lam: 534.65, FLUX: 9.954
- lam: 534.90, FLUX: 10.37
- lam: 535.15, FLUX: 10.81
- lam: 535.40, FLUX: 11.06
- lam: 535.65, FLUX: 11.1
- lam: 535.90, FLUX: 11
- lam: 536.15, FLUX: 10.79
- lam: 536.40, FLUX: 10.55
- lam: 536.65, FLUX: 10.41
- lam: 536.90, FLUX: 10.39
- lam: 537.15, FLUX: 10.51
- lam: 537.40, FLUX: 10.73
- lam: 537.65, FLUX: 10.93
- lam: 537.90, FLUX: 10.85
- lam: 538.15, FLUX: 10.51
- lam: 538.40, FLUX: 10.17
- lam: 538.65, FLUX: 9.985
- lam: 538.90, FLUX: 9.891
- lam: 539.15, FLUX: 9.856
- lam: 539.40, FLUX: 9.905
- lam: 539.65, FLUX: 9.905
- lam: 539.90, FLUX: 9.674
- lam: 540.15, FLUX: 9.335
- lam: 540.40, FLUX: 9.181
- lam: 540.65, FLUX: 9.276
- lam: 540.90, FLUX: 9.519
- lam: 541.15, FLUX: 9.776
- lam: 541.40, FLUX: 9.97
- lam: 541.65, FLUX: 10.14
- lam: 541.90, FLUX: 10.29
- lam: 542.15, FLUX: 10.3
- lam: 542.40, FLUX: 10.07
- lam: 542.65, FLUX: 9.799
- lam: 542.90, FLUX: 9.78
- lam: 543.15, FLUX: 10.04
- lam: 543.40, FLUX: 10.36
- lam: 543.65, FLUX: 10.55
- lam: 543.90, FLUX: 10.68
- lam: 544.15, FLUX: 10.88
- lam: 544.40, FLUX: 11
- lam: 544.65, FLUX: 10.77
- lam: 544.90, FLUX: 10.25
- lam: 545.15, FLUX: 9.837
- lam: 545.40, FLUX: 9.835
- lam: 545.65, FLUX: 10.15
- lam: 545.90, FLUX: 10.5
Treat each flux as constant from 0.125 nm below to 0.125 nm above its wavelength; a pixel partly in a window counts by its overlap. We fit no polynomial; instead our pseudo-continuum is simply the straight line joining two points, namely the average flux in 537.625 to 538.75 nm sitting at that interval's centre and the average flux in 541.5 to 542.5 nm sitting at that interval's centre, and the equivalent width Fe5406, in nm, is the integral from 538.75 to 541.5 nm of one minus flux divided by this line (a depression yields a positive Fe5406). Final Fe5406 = 0.177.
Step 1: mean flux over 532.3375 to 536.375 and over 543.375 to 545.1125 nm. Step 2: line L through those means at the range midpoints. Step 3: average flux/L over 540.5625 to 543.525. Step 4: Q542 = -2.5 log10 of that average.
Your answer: 0.059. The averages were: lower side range 10.1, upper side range 10.6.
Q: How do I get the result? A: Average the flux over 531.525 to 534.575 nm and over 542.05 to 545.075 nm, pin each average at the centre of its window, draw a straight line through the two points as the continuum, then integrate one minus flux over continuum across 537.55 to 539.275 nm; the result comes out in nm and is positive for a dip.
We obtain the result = -0.02 nm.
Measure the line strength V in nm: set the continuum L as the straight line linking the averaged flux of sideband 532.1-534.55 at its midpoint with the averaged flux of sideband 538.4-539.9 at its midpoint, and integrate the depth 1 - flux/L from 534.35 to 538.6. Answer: -0.33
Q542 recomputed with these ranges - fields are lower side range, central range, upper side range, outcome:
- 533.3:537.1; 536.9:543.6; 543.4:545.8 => 0.04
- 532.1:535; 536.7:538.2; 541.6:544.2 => -0.07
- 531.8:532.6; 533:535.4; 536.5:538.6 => 0.05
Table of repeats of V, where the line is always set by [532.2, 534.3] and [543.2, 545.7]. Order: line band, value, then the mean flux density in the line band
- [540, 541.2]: 0.09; 9.4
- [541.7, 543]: 0.03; 10.1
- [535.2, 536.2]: -0.12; 11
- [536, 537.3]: -0.08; 10.5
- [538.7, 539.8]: 0.02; 9.89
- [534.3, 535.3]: -0.05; 10.3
